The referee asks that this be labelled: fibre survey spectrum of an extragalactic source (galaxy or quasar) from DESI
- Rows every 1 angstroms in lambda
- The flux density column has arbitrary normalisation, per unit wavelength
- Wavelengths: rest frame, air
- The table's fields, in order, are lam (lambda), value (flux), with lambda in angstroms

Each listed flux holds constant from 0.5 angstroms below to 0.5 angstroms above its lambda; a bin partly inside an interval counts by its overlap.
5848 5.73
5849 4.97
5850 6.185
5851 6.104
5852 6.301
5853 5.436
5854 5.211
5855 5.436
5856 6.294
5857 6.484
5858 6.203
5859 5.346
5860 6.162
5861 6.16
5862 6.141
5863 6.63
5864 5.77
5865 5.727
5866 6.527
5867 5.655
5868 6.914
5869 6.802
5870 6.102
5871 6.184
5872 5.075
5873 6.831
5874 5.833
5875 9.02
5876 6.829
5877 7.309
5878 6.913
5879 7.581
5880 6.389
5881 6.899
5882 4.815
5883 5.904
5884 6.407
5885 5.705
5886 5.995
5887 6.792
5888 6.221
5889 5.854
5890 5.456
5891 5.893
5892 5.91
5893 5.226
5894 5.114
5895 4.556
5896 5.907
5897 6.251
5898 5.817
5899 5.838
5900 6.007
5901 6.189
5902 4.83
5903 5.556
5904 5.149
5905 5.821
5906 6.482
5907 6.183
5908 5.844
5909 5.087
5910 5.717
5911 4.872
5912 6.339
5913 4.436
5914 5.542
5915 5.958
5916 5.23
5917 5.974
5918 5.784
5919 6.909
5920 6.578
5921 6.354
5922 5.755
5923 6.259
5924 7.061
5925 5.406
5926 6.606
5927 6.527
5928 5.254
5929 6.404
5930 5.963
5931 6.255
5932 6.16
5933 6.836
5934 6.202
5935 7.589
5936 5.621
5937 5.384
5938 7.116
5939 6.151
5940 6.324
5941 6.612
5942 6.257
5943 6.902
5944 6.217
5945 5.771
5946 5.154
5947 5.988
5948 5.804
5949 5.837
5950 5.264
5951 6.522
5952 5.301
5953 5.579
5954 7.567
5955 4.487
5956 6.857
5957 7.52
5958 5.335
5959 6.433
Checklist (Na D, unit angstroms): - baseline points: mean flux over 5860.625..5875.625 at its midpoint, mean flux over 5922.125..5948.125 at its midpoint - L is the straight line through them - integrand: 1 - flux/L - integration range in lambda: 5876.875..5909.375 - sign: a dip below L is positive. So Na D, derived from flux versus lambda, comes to 2.0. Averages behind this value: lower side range 6.36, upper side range 6.22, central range 5.92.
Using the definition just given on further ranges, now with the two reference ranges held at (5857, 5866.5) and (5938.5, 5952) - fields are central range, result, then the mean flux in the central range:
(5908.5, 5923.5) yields 0.7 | 5.79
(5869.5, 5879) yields -1.0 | 6.72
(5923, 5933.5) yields -0.4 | 6.25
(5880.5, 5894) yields 0.4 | 5.9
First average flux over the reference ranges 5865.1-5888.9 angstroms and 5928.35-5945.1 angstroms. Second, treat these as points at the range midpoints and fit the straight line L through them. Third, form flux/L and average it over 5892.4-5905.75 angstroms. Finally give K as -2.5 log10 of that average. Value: 0.15 mag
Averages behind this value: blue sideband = 6.44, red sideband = 6.34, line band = 5.58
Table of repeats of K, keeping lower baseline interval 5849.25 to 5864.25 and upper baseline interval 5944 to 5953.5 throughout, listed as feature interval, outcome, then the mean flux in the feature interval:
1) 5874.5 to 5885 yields -0.14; 6.75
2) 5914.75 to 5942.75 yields -0.08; 6.24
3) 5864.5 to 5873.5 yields -0.05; 6.2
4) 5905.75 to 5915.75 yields 0.04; 5.61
